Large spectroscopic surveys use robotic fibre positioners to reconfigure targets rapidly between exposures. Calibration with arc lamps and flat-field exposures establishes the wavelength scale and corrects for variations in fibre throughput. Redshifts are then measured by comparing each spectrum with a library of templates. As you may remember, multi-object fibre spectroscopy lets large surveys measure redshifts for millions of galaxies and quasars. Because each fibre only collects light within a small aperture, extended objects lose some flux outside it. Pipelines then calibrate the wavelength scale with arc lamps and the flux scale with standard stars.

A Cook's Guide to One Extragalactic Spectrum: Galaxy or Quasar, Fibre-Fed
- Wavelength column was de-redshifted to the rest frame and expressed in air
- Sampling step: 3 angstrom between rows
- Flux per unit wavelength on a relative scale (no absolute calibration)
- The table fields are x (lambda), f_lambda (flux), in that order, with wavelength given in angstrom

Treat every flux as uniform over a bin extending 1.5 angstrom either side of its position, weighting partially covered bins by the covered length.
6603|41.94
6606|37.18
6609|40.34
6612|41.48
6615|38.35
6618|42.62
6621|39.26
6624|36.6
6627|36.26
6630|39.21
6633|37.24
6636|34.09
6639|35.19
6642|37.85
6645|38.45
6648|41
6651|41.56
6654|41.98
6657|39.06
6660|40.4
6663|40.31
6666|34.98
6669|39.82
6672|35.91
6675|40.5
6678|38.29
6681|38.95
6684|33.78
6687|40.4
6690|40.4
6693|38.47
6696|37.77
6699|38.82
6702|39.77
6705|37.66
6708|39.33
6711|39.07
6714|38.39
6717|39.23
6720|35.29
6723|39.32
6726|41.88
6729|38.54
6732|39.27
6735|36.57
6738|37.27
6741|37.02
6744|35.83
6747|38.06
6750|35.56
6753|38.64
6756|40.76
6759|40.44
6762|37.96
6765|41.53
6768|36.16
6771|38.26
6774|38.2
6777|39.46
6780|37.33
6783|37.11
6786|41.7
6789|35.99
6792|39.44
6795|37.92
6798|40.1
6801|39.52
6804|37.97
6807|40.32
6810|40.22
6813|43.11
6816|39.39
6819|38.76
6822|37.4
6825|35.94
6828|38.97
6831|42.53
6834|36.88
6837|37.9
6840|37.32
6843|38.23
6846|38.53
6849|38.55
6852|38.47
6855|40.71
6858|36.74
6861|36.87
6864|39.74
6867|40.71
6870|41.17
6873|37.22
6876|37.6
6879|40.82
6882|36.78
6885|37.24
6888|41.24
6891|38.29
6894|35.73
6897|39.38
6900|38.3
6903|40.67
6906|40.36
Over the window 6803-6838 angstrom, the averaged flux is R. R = 39.1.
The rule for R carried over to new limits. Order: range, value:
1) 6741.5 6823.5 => 38.8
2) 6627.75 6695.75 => 38.5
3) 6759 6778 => 38.7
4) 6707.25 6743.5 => 38.3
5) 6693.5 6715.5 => 38.7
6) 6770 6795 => 38.4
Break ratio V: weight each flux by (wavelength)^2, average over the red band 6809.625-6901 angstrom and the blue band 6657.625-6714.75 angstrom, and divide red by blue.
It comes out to 1.05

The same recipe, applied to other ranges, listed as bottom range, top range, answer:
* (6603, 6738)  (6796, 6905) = 1.06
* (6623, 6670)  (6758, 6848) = 1.06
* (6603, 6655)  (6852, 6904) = 1.07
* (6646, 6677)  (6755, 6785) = 1.01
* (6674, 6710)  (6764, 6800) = 1.02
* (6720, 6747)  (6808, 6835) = 1.06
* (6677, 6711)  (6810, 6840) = 1.05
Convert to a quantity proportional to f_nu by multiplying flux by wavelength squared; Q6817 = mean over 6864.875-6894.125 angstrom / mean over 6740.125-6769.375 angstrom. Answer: 1.1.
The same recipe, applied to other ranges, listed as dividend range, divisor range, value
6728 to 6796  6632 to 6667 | 1.02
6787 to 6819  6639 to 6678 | 1.05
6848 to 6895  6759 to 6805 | 1.03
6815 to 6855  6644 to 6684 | 1.03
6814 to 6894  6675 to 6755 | 1.05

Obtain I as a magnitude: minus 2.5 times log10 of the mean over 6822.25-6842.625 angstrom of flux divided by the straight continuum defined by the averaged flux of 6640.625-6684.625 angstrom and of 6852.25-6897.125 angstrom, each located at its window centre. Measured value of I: 0.01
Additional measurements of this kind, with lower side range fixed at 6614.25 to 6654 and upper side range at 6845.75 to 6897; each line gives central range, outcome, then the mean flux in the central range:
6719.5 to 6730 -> -0.017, 39.1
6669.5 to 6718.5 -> -0.003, 38.6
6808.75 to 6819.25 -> -0.054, 40.6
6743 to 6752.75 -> 0.050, 36.8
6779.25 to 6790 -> 0.011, 38.2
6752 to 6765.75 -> -0.036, 39.8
